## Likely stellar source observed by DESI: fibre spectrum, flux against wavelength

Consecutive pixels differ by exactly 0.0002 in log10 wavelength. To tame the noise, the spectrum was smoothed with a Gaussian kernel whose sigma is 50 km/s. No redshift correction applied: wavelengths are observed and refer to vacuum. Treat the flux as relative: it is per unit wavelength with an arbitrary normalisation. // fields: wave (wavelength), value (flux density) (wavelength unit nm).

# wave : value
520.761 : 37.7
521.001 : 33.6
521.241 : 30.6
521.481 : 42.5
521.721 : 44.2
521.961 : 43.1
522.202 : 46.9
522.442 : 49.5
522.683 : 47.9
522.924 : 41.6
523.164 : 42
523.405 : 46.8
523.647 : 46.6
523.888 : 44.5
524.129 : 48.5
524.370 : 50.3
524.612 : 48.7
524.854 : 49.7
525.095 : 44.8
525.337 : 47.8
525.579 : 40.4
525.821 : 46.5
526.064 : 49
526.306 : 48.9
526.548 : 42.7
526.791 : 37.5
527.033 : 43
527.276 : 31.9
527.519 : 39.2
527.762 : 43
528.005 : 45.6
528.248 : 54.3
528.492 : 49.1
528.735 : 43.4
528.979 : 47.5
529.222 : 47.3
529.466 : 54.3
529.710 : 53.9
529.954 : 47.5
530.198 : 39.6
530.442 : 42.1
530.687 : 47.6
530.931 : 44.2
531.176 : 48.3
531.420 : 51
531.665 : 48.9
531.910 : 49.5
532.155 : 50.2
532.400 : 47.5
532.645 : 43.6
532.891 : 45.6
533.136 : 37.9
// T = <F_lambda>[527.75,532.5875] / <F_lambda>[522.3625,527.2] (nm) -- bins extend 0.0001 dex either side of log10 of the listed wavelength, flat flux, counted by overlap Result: 1.0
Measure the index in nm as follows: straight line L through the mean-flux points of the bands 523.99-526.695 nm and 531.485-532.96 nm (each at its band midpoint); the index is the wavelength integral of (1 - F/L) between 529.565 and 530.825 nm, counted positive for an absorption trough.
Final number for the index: 0.033 nm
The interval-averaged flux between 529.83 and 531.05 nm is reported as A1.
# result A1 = 44.2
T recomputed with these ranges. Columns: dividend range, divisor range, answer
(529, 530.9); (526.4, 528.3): 1.13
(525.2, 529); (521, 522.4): 1.07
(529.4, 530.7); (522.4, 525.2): 1.01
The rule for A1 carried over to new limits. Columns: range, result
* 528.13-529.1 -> 48.5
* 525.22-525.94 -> 44.9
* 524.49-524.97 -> 49.1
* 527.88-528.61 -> 49.6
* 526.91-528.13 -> 40.6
